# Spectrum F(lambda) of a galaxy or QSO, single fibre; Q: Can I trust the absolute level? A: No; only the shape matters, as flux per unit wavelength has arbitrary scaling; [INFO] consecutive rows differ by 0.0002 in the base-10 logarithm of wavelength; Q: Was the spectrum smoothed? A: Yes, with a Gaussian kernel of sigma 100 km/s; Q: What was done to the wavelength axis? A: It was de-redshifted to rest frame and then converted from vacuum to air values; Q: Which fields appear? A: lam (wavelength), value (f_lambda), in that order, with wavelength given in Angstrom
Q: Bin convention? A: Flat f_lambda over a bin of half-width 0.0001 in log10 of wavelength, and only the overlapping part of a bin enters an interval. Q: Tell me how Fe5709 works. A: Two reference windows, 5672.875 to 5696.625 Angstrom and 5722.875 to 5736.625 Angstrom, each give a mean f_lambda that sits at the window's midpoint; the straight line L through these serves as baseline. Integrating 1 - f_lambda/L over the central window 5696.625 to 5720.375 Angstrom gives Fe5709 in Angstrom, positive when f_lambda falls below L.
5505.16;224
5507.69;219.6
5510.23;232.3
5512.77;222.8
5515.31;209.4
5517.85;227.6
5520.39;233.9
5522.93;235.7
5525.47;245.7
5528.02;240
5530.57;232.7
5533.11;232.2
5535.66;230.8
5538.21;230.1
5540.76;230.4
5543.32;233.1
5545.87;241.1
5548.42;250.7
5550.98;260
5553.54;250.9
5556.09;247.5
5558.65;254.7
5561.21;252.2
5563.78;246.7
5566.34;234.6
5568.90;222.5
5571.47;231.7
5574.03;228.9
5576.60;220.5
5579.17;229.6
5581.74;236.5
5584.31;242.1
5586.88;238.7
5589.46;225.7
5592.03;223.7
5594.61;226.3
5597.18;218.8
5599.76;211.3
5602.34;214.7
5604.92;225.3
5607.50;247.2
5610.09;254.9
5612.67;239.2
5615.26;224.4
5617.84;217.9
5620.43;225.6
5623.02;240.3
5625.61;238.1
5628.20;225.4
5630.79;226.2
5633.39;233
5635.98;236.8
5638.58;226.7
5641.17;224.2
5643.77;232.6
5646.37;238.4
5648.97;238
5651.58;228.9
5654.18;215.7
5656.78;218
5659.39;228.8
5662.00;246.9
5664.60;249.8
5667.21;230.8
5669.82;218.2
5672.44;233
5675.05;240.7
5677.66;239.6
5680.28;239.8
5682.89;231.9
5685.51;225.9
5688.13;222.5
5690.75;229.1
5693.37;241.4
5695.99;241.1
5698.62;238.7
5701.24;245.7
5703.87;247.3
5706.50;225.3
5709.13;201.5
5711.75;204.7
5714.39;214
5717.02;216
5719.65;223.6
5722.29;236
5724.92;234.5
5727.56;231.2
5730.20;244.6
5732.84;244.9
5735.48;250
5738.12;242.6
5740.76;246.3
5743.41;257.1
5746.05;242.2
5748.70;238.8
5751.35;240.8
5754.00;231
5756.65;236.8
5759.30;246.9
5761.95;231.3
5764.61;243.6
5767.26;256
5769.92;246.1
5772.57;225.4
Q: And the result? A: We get 1.31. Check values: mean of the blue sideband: 235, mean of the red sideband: 241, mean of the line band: 225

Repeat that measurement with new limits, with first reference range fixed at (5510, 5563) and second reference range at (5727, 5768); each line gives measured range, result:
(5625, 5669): 1.7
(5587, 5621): 1.7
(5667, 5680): 0.4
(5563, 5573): 0.2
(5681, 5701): 0.6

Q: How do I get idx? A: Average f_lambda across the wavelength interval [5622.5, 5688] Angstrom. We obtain 232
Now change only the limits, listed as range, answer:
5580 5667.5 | 231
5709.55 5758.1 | 235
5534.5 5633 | 234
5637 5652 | 232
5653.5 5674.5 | 231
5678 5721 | 228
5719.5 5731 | 234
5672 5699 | 235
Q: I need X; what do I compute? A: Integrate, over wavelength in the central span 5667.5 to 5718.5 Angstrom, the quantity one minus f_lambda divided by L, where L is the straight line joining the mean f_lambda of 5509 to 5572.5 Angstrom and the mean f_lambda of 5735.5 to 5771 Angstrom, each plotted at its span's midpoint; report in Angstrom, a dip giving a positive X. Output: 2.6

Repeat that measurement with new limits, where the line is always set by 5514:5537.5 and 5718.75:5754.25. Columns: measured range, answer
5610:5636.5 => 0.48 Angstrom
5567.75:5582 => 0.38 Angstrom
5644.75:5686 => 0.84 Angstrom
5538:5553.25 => -0.62 Angstrom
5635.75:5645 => 0.29 Angstrom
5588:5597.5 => 0.42 Angstrom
